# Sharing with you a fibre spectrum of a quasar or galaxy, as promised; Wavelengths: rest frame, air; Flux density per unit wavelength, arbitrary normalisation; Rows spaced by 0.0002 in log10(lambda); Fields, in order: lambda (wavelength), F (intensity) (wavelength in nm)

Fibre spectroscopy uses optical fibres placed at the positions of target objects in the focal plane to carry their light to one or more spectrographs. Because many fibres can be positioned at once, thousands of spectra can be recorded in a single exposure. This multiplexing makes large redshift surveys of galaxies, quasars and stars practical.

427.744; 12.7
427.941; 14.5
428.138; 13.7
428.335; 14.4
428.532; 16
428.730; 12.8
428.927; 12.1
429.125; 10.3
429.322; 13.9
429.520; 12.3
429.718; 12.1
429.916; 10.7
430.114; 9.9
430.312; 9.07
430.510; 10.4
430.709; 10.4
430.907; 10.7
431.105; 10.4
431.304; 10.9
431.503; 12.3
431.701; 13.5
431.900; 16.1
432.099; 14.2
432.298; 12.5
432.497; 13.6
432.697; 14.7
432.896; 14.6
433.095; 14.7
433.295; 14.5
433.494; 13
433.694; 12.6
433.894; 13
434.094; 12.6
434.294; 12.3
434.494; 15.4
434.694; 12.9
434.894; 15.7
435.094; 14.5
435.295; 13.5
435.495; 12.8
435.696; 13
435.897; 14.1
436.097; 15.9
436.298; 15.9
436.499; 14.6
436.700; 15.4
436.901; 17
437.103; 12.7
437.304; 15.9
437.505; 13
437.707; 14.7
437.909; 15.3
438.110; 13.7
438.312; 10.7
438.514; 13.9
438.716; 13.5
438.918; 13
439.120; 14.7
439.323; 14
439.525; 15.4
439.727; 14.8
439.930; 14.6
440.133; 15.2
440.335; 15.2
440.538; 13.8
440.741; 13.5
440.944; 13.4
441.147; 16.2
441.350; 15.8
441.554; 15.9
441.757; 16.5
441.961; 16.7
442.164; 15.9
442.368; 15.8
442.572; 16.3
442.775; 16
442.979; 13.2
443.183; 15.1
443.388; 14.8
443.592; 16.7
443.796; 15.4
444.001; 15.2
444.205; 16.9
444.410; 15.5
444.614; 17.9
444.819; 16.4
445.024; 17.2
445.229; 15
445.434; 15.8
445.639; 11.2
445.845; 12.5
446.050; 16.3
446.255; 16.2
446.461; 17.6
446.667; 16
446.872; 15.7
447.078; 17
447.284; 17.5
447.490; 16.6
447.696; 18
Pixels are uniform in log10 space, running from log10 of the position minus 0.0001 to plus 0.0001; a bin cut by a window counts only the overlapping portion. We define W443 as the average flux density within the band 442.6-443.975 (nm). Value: 15.3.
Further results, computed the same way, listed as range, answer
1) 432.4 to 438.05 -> 14.2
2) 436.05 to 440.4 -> 14.5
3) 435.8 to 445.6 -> 15.1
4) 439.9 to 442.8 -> 15.4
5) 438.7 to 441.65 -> 14.6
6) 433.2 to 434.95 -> 13.5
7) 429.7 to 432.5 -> 11.7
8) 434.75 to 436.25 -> 14.2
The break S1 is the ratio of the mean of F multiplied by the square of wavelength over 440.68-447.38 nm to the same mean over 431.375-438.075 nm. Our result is 1.2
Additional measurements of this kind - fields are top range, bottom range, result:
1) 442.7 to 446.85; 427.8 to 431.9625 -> 1.37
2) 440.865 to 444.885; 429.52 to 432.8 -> 1.39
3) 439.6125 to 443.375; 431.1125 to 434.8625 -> 1.17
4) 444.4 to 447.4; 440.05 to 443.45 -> 1.06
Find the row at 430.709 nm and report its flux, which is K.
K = 10.4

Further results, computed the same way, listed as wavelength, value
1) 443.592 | 16.7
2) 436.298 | 15.9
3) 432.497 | 13.6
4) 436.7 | 15.4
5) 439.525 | 15.4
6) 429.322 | 13.9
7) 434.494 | 15.4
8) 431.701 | 13.5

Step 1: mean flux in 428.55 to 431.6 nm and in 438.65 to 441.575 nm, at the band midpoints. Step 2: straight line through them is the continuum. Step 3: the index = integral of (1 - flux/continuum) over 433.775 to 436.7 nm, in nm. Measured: -0.234 nm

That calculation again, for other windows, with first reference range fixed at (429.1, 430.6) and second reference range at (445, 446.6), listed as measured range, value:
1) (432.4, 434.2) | -0.26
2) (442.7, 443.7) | -0.04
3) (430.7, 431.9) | -0.03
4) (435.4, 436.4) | -0.13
